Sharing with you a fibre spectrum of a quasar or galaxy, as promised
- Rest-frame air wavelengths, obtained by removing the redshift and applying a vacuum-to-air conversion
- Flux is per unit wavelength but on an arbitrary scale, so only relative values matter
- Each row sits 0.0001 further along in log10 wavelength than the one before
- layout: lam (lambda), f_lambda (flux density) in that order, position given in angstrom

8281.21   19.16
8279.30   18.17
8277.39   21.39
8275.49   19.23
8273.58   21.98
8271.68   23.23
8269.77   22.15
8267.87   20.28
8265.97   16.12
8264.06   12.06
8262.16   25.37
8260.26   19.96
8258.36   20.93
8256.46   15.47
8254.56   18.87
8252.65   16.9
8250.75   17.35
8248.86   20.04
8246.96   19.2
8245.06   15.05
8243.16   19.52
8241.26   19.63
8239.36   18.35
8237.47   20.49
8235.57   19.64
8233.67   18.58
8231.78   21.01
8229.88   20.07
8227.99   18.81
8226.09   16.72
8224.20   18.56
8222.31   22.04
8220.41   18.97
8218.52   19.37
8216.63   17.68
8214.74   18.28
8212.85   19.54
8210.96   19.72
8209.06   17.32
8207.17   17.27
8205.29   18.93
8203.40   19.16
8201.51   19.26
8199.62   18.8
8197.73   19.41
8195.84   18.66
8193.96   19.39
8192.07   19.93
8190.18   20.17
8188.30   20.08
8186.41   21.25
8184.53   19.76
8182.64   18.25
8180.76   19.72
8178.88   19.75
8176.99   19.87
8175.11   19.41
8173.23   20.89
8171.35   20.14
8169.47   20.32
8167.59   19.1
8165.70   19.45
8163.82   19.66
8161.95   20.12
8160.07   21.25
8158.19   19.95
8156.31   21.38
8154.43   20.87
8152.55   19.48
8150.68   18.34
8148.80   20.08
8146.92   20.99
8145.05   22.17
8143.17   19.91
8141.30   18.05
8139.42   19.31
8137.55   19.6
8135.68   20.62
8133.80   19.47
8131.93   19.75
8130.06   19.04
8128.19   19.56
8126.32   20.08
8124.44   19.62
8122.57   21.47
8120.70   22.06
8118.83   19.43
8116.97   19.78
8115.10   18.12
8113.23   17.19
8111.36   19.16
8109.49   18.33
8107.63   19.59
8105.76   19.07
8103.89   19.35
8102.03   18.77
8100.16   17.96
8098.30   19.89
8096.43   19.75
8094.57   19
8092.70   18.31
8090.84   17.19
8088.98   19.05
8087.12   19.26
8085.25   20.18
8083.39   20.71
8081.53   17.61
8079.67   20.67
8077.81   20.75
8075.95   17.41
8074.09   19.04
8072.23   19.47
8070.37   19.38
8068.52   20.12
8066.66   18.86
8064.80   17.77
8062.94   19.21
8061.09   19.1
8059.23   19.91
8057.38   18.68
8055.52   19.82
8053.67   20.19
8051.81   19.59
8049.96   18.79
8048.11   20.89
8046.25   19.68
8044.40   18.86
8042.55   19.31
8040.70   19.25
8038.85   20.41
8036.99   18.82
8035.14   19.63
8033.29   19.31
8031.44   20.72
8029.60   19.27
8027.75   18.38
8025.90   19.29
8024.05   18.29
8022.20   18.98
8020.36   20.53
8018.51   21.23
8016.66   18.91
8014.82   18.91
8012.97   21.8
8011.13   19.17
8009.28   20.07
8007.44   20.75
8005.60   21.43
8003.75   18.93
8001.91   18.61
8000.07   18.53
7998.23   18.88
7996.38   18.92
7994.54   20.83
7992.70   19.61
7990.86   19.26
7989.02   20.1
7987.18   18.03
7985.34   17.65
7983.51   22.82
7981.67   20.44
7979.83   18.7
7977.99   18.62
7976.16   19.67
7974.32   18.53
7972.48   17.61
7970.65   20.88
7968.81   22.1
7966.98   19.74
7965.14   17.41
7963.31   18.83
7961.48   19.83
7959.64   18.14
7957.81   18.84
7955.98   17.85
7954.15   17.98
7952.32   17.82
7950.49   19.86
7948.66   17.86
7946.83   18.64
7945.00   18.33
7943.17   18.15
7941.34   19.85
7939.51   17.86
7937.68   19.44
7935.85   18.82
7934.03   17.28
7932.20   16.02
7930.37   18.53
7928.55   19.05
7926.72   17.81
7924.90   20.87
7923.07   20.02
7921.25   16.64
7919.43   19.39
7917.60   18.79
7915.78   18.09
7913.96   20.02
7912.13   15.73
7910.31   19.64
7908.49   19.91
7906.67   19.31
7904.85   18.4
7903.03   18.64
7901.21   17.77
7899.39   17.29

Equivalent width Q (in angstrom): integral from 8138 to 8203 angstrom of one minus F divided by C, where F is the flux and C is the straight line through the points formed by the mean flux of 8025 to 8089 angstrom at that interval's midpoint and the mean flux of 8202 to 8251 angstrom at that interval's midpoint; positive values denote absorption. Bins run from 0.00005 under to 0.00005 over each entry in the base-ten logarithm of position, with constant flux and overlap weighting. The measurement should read -2.6 angstrom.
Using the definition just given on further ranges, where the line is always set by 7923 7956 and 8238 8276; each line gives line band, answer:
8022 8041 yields -0.65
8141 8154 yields -0.75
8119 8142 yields -1.25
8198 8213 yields 0.21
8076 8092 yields -0.45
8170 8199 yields -1.24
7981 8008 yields -1.48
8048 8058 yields -0.47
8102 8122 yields -0.42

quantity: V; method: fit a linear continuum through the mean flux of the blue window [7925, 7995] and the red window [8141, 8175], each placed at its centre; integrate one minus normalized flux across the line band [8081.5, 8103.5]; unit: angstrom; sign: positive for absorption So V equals 0.78 angstrom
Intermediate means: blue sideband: 18.9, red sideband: 20.1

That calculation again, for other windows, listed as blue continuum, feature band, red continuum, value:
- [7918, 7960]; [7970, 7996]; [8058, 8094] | -1.0 angstrom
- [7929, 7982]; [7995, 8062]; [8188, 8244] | -2.5 angstrom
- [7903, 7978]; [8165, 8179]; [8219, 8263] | -0.6 angstrom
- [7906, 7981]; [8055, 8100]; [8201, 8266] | -1.0 angstrom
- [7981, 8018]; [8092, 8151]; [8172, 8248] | -0.3 angstrom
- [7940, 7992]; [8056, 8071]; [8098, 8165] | 0.2 angstrom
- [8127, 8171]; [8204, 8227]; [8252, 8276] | 1.1 angstrom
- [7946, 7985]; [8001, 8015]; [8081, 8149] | -0.6 angstrom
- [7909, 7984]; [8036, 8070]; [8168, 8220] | -0.6 angstrom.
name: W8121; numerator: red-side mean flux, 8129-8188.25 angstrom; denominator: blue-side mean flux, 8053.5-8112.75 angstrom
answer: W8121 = 1.04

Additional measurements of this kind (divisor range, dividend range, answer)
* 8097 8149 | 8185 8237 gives 0.98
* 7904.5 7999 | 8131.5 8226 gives 1.04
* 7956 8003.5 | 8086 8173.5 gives 1.02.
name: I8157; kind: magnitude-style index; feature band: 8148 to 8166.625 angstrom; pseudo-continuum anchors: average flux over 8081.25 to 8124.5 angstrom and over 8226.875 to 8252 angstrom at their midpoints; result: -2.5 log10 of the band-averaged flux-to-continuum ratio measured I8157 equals -0.05 mag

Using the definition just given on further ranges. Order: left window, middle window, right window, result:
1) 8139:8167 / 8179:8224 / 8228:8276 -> 0.023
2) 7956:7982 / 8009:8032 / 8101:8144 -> -0.021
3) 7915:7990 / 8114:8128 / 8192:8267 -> -0.067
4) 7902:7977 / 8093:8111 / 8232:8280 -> -0.003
